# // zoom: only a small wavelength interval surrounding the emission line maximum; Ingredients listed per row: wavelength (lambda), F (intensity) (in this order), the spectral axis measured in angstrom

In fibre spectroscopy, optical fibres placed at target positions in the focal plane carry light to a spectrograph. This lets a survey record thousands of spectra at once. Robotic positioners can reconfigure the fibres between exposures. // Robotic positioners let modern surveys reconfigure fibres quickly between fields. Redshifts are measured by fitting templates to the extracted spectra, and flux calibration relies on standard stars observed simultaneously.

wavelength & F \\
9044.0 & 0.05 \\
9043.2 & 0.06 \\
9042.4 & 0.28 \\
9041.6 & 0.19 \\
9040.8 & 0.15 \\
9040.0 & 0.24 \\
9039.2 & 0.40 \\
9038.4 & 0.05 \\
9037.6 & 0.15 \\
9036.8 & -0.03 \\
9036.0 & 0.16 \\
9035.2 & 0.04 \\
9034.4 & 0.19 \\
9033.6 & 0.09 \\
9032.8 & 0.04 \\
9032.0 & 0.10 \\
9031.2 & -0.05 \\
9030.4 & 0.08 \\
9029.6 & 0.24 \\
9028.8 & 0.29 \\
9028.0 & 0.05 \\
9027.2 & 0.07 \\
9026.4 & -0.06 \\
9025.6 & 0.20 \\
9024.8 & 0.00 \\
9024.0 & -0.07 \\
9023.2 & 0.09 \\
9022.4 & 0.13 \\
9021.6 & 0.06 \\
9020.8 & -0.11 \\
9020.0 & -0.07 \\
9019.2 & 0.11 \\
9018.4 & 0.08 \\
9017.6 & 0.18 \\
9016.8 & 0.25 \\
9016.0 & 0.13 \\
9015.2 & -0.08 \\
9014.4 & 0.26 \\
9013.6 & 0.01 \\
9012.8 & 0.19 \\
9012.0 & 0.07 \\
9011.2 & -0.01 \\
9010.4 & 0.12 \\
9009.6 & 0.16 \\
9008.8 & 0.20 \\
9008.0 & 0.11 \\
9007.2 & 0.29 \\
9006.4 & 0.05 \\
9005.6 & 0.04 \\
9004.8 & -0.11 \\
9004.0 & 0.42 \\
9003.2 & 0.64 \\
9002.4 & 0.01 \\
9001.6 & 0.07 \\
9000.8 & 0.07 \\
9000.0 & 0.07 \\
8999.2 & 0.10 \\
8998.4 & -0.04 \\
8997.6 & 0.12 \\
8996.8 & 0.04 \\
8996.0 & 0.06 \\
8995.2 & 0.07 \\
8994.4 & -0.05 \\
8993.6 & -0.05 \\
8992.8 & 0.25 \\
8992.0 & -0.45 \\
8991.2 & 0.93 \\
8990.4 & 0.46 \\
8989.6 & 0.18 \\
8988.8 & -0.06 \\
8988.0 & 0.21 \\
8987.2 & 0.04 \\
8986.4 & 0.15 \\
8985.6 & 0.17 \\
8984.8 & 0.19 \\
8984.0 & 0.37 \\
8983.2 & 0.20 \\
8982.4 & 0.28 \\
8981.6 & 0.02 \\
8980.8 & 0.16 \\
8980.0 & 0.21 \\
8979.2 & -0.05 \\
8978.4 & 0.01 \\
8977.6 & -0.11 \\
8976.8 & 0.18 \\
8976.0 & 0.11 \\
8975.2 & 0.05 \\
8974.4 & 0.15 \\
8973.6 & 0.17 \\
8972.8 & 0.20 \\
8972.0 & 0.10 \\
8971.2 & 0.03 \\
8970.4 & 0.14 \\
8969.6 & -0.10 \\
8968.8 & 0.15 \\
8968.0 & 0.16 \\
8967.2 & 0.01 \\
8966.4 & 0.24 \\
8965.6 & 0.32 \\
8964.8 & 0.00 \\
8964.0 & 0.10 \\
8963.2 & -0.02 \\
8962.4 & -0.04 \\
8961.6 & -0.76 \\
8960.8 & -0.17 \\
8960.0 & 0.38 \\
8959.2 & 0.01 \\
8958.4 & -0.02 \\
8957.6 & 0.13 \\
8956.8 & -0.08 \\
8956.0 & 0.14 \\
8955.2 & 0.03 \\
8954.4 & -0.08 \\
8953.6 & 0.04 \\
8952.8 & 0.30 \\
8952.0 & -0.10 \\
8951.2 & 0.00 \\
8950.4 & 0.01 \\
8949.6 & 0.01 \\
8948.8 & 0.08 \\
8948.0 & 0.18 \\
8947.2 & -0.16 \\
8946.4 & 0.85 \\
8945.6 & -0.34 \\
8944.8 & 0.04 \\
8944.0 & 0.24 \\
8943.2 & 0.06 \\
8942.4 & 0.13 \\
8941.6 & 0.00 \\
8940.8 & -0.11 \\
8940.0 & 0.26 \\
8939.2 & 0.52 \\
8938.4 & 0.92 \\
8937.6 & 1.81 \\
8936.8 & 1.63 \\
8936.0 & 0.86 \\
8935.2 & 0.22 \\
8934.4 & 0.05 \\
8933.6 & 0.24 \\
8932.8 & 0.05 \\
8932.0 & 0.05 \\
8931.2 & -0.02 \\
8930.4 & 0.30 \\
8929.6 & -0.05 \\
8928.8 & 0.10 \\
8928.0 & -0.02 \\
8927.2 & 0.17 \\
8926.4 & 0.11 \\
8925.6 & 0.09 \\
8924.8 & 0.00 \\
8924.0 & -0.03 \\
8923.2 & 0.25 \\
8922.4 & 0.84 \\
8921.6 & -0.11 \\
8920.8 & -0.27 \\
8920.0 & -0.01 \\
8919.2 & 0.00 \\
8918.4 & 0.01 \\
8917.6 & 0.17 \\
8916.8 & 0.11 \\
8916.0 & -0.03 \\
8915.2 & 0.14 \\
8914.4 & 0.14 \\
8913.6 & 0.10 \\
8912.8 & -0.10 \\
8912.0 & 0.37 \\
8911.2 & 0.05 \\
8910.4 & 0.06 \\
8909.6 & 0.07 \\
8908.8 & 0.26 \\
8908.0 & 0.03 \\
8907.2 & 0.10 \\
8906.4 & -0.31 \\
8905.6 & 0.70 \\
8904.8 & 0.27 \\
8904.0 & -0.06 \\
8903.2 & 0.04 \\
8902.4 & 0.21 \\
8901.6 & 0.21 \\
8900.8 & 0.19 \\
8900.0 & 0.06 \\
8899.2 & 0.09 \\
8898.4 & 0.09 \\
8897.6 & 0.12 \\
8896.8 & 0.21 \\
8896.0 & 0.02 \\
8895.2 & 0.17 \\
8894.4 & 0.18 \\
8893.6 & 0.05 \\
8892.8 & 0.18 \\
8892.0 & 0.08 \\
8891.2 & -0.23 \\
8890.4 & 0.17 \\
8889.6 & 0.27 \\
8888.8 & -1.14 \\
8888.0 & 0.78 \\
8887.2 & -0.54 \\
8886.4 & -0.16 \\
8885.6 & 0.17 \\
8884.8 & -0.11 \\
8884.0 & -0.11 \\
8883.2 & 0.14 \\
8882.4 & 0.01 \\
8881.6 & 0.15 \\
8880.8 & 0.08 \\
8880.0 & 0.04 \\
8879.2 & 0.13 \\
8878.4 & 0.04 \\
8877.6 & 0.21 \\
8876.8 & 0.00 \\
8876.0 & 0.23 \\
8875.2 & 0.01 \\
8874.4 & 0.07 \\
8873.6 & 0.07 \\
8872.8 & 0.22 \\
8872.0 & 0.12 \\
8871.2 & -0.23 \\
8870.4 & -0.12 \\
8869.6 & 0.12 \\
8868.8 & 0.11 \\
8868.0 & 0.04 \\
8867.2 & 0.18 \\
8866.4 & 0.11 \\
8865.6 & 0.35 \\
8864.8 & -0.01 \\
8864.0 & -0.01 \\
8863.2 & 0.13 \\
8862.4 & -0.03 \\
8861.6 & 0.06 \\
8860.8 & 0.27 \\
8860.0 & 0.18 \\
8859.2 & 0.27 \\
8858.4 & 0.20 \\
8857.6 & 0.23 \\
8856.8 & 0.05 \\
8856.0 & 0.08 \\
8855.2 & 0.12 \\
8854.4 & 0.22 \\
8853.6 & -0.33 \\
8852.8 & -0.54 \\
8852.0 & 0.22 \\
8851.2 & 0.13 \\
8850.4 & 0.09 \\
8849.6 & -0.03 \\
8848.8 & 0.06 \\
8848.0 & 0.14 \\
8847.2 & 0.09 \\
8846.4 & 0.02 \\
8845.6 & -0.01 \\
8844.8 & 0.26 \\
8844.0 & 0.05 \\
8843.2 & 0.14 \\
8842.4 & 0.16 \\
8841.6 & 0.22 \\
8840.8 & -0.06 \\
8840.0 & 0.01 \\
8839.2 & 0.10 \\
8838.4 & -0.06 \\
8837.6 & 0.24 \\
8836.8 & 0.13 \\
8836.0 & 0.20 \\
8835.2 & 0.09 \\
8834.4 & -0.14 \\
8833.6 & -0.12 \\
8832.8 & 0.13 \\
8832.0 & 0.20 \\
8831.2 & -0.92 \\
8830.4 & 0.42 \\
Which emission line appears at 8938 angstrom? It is H-alpha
